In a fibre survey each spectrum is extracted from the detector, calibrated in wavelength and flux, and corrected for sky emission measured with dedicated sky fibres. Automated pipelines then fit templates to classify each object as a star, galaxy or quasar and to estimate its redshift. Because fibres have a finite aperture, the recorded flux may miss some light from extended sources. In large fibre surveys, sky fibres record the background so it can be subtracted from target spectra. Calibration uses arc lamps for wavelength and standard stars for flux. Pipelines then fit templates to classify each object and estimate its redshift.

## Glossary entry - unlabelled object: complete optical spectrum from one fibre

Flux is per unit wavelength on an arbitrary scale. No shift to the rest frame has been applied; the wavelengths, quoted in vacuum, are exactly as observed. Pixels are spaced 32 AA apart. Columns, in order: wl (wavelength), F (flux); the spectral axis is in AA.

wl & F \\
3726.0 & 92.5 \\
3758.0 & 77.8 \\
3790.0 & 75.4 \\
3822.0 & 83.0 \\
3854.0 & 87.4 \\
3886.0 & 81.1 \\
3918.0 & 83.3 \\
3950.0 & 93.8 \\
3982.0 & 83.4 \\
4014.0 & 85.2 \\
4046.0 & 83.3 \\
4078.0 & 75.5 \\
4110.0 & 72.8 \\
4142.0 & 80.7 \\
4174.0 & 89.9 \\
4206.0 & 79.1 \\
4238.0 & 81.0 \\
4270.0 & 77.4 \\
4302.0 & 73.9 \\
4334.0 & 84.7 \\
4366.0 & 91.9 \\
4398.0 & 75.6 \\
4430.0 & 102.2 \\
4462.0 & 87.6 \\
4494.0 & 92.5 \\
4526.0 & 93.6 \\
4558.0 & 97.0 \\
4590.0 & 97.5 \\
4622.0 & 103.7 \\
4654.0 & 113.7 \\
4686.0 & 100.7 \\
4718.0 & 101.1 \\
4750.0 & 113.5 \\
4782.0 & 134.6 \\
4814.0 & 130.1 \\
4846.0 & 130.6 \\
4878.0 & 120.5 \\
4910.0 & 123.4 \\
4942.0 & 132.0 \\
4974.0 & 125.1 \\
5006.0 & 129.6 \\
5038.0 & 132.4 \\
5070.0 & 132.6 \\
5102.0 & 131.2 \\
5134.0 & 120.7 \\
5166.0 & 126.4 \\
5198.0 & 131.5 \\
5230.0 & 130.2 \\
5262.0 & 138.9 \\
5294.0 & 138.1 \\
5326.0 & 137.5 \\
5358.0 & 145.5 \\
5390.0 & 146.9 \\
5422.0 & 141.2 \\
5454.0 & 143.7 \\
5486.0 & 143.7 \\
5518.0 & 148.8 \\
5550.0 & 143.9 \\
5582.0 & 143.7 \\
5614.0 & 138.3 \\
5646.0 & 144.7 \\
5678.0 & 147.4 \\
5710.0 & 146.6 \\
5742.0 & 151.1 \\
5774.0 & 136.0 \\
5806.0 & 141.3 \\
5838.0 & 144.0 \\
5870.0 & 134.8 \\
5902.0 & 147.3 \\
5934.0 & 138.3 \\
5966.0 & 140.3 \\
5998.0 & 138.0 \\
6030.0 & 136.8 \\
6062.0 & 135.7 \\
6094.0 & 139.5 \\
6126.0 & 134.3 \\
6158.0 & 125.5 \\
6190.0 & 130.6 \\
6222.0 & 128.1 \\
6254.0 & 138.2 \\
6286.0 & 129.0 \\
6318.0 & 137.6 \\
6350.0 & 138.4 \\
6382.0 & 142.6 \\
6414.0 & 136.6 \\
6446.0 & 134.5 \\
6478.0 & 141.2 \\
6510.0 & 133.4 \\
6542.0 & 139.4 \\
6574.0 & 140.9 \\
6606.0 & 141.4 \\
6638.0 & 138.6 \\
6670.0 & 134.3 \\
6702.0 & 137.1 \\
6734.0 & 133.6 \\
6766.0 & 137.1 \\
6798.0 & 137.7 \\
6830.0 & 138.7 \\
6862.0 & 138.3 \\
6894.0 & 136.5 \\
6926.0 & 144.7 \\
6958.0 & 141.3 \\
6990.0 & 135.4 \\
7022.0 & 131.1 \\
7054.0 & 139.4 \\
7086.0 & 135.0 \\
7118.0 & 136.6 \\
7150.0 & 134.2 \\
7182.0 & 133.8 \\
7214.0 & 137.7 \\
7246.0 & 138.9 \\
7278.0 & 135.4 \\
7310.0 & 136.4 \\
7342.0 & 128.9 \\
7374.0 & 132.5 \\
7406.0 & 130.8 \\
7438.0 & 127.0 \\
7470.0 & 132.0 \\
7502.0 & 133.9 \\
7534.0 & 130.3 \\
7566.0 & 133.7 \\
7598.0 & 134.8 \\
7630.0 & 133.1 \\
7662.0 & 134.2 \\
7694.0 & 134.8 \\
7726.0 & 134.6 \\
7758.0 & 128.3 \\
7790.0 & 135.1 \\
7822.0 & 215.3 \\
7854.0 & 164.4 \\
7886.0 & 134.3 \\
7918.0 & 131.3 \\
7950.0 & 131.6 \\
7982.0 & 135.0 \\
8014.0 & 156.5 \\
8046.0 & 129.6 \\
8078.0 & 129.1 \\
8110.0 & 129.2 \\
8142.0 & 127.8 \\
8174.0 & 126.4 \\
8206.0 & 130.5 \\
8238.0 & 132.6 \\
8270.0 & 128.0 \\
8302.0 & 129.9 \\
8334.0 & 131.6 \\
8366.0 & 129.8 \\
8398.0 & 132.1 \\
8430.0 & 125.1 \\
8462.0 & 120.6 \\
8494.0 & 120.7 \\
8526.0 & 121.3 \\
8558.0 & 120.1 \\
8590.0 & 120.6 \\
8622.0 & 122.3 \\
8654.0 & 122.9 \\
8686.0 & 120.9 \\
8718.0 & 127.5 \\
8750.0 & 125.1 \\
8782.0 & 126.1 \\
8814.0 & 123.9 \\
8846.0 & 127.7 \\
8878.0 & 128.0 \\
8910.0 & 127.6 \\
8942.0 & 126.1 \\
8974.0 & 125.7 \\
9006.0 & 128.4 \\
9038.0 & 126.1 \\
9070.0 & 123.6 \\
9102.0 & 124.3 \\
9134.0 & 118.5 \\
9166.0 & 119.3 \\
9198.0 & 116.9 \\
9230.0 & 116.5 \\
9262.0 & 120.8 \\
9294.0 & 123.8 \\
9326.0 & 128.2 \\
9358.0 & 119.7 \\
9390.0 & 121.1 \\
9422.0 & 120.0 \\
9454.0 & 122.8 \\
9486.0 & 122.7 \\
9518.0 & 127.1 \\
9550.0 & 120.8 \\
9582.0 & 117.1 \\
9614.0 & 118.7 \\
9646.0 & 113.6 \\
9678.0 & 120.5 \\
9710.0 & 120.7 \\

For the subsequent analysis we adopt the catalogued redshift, 0.192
